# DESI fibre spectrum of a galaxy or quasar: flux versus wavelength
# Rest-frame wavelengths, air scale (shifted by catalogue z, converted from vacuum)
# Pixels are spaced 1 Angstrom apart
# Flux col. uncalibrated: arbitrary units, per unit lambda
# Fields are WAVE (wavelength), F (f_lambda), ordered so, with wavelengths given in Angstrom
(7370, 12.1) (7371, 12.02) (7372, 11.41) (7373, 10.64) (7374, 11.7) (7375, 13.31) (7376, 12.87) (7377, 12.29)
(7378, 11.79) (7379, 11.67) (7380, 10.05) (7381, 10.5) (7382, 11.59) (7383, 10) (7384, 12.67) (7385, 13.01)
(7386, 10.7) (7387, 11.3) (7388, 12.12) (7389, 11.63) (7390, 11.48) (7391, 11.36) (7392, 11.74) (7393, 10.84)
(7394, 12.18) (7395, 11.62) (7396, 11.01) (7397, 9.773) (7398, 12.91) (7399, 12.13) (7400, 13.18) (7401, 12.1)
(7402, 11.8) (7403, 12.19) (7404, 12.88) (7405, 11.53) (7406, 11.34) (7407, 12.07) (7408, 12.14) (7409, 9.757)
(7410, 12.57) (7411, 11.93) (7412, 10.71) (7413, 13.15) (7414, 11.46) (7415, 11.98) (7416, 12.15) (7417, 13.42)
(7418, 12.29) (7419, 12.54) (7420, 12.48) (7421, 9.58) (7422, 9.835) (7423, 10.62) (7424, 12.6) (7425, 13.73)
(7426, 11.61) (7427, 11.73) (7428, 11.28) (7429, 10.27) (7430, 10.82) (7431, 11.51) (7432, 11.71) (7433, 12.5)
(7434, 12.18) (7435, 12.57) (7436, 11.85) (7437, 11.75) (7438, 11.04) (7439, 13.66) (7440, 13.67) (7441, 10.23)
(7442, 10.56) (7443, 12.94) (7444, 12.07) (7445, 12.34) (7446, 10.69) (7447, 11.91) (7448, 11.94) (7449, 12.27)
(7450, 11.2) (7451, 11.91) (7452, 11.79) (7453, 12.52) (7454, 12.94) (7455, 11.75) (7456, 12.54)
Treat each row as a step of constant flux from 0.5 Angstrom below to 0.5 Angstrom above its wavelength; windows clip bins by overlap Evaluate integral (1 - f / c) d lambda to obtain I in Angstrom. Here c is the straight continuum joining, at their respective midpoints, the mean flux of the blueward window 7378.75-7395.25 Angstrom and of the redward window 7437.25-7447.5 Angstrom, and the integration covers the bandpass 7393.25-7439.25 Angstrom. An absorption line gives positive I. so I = -0.52 Angstrom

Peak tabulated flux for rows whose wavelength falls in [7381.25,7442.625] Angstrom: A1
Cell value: 13.73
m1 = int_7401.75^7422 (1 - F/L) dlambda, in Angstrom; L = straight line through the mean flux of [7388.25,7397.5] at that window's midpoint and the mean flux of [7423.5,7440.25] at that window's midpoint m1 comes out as -0.3 Angstrom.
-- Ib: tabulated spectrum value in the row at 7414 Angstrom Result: 11.46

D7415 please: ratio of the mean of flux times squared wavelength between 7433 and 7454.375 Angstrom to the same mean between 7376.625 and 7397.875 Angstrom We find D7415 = 1.1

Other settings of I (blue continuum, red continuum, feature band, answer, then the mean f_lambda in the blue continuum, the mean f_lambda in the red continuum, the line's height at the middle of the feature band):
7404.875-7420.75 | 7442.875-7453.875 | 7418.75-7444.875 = 0.5 Angstrom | 11.9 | 12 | 12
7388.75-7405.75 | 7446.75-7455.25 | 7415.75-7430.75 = 0.3 Angstrom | 11.8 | 12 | 11.9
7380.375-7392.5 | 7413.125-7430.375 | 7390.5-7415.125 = -0.4 Angstrom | 11.5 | 11.7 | 11.6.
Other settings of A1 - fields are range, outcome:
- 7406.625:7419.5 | 13.42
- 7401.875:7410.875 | 12.88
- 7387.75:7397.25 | 12.18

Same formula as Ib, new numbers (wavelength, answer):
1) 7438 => 11.04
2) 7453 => 12.52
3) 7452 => 11.79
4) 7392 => 11.74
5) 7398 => 12.91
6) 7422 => 9.835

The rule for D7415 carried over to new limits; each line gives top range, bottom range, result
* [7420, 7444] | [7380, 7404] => 1.02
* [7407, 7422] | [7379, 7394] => 1.04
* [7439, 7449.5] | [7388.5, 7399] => 1.05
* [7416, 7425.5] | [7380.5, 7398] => 1.05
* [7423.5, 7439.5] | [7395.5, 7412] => 1.02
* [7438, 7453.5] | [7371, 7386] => 1.04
